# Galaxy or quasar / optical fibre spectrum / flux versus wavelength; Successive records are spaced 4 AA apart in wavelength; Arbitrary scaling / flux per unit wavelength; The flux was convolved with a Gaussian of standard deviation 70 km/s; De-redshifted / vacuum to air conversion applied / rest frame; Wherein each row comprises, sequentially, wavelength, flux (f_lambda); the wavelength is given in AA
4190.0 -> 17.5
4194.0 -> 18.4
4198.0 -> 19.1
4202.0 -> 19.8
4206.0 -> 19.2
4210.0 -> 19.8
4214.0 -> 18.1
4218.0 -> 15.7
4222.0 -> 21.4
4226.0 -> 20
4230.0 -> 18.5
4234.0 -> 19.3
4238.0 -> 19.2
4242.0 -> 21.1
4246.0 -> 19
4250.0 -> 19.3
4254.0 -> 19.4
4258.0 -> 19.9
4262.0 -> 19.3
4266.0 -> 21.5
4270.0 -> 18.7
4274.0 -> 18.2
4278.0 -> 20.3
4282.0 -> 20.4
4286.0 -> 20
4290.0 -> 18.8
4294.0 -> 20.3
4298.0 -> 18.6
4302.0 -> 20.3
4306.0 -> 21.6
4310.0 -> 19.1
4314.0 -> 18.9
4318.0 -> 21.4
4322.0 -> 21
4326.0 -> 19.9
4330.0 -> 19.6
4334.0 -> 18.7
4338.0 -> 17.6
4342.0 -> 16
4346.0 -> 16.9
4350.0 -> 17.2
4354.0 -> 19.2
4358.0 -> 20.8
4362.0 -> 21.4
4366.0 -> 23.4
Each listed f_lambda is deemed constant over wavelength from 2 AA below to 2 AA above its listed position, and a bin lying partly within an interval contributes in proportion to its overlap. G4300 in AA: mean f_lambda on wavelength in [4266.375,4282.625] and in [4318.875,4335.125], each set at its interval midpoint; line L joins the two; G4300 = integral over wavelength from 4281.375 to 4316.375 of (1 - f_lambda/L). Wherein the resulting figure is -0.1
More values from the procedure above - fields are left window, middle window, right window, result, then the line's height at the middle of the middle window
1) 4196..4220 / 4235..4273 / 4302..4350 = -1.7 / 18.8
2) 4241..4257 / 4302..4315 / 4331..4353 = -1.3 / 18.2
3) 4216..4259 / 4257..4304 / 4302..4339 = -0.2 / 19.6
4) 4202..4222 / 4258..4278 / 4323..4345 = -1.1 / 18.6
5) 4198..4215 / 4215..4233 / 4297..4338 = 0.5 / 19.4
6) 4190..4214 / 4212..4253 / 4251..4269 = 0.7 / 19.5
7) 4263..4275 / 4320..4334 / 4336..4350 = -2.0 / 17.5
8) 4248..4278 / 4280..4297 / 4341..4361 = -0.6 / 19.2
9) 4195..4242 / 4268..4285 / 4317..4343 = -0.2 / 19.2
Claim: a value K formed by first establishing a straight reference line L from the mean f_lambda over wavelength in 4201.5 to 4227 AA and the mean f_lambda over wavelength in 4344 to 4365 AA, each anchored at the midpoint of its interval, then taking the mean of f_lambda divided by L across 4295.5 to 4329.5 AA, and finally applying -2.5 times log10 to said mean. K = -0.05 mag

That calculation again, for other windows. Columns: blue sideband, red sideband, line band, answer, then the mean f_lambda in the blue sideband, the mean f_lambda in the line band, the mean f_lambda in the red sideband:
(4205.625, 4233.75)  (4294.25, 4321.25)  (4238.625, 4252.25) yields -0.025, 19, 19.7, 20.1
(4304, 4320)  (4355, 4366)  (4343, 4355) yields 0.203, 20.2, 17.5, 21.3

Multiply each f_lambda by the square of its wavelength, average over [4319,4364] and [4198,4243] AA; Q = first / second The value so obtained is 1.04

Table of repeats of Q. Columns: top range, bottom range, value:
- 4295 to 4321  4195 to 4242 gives 1.09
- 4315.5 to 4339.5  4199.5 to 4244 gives 1.07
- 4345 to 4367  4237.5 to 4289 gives 1.05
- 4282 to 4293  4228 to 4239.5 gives 1.06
